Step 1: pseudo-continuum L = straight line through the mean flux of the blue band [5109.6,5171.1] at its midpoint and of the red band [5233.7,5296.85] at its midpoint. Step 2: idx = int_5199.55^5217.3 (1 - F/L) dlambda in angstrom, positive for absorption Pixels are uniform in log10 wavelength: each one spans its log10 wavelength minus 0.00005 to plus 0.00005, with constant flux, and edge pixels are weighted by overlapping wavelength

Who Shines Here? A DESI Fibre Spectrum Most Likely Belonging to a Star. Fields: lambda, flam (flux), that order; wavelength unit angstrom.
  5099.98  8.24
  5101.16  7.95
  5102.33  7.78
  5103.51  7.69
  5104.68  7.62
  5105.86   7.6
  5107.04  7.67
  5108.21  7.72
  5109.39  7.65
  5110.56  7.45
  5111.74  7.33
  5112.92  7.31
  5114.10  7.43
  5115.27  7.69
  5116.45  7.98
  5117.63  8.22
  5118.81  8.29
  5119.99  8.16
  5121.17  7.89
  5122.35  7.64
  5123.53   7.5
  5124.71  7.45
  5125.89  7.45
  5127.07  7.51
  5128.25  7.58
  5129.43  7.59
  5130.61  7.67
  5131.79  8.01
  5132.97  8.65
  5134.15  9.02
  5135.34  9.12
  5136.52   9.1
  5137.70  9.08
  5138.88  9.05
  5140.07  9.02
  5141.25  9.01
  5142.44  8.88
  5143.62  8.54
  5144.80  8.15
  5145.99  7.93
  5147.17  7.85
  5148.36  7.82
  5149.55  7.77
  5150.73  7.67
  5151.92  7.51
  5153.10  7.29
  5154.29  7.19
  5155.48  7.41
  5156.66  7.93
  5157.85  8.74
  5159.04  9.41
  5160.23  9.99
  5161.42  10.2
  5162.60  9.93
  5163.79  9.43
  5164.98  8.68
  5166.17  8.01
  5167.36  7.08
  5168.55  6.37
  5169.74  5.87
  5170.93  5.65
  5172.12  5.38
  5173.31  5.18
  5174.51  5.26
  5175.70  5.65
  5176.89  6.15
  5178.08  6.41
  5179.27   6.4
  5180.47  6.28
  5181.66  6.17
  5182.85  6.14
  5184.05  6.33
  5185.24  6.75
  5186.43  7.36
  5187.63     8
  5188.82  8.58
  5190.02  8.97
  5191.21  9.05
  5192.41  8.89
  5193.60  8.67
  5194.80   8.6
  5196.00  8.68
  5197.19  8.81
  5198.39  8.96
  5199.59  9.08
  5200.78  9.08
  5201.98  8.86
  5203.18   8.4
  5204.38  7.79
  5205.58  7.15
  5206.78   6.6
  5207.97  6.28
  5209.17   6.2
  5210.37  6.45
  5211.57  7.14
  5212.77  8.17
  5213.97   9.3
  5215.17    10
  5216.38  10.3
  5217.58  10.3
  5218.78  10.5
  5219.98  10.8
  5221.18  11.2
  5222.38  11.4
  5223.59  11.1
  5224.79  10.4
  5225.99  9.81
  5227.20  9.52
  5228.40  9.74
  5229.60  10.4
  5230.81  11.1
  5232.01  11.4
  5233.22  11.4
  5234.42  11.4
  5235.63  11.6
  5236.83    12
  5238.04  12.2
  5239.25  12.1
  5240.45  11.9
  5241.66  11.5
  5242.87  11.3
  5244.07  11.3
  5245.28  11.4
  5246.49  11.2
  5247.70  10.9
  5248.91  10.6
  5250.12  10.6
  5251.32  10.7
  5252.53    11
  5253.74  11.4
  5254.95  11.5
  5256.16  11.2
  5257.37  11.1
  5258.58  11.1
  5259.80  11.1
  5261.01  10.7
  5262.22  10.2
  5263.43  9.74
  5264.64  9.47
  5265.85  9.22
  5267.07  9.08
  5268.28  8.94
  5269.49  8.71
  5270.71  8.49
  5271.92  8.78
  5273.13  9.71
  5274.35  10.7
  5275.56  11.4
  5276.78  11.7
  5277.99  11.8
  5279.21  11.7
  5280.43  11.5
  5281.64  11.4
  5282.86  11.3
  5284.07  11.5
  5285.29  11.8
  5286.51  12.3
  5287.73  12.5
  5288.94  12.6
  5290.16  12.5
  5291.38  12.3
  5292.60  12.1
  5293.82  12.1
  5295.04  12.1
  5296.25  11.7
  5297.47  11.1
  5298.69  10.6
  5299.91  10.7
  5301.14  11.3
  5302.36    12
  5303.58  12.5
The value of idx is 3.0 angstrom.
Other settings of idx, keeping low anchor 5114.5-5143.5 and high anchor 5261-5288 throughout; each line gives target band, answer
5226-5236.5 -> -1.0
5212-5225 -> -0.8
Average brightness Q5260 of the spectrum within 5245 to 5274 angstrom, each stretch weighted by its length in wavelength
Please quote 10.3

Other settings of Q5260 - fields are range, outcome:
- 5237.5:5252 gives 11.3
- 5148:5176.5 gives 7.55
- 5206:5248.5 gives 10.2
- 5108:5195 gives 7.77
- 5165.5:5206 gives 7.36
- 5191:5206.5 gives 8.56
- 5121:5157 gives 8.08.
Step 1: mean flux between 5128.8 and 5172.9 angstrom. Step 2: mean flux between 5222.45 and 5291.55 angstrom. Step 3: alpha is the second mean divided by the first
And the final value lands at 1.3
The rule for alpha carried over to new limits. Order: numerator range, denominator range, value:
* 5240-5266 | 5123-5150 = 1.32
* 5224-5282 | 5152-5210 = 1.41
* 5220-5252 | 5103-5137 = 1.41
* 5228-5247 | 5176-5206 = 1.46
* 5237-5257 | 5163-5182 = 1.73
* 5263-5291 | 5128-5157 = 1.31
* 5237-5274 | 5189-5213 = 1.31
